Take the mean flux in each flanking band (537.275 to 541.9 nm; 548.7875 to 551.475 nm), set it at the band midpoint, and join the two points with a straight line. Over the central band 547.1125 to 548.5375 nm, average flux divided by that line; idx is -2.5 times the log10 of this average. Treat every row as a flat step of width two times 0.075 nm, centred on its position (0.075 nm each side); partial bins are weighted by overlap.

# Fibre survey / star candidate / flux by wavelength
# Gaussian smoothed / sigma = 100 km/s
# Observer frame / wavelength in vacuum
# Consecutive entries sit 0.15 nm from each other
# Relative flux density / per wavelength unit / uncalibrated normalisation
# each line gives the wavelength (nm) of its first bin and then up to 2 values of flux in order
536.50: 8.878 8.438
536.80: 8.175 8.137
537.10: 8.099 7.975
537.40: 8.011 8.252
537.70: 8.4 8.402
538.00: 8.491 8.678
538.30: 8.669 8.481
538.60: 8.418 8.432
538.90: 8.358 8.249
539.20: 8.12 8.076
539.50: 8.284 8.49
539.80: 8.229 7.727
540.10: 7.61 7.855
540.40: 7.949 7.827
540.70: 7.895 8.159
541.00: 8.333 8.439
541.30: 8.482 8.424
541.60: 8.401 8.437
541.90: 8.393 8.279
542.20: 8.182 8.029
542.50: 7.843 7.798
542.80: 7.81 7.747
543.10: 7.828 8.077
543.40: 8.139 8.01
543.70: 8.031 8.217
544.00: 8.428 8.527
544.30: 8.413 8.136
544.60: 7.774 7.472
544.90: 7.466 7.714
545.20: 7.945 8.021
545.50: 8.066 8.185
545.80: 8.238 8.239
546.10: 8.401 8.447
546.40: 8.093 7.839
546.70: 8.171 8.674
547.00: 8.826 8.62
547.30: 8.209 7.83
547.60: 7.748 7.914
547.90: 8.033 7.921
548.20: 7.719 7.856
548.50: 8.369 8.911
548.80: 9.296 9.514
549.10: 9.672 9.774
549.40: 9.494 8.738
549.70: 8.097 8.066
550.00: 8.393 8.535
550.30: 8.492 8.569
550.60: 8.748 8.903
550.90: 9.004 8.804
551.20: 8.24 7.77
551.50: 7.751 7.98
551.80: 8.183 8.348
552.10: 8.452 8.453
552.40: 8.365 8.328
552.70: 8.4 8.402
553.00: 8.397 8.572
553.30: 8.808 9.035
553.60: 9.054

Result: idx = 0.084 mag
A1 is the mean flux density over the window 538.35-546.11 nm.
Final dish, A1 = 8.12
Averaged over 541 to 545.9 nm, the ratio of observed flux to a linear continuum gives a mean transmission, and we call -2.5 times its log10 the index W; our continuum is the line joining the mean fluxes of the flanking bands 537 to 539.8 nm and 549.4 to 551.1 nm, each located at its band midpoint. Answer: 0.05 mag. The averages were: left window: 8.32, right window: 8.61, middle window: 8.1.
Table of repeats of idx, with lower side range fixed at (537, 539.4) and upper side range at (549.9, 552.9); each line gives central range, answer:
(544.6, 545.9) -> 0.06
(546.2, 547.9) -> 0.02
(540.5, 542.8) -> 0.02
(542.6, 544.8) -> 0.04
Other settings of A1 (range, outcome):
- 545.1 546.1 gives 8.13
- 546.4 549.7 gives 8.51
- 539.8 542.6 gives 8.13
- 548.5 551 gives 8.87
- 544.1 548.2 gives 8.1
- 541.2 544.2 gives 8.15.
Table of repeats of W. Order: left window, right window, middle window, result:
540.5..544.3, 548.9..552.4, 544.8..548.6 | 0.037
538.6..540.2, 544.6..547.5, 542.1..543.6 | 0.026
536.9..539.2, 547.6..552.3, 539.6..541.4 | 0.038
